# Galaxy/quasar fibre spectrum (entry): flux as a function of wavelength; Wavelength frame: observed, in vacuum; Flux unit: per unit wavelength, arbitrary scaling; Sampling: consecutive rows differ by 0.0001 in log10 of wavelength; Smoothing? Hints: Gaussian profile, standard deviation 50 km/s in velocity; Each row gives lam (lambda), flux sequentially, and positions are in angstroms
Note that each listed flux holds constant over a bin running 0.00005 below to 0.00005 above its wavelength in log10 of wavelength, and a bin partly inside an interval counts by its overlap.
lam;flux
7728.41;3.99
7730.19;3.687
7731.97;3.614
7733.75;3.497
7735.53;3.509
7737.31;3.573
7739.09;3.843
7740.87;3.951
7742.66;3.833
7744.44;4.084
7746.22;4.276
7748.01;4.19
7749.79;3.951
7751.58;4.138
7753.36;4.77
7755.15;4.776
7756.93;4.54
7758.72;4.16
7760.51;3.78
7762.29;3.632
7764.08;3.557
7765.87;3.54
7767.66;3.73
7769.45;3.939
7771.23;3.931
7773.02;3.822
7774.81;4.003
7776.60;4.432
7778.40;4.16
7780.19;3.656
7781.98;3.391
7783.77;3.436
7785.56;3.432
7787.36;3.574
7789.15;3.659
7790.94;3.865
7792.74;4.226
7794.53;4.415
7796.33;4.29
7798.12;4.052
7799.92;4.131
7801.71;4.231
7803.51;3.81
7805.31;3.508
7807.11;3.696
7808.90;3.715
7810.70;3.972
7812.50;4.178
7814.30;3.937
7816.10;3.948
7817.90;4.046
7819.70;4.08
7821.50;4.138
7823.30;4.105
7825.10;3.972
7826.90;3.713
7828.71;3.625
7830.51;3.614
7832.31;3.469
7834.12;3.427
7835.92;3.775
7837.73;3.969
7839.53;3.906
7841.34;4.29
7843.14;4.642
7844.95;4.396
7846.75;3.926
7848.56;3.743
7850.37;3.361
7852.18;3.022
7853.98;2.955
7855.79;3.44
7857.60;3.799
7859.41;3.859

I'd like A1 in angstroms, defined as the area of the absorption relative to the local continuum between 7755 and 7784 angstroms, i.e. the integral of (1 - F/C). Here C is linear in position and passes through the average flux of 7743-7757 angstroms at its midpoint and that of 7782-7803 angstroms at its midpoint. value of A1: 1.6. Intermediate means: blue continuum 4.31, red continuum 3.91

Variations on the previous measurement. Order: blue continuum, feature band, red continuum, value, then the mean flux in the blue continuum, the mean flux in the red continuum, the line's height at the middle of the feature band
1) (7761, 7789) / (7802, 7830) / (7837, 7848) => 0.8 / 3.75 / 4.18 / 4.01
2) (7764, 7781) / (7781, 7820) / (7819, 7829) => 0.4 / 3.89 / 3.95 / 3.93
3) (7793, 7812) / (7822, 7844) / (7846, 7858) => -1.4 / 3.99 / 3.44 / 3.65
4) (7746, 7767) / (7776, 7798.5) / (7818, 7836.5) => 0.5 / 4.1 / 3.8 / 3.97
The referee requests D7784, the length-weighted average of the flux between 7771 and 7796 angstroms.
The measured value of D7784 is 3.86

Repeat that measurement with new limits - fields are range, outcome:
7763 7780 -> 3.89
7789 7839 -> 3.92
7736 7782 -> 3.99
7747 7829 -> 3.96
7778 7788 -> 3.58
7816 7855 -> 3.82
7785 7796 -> 3.89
